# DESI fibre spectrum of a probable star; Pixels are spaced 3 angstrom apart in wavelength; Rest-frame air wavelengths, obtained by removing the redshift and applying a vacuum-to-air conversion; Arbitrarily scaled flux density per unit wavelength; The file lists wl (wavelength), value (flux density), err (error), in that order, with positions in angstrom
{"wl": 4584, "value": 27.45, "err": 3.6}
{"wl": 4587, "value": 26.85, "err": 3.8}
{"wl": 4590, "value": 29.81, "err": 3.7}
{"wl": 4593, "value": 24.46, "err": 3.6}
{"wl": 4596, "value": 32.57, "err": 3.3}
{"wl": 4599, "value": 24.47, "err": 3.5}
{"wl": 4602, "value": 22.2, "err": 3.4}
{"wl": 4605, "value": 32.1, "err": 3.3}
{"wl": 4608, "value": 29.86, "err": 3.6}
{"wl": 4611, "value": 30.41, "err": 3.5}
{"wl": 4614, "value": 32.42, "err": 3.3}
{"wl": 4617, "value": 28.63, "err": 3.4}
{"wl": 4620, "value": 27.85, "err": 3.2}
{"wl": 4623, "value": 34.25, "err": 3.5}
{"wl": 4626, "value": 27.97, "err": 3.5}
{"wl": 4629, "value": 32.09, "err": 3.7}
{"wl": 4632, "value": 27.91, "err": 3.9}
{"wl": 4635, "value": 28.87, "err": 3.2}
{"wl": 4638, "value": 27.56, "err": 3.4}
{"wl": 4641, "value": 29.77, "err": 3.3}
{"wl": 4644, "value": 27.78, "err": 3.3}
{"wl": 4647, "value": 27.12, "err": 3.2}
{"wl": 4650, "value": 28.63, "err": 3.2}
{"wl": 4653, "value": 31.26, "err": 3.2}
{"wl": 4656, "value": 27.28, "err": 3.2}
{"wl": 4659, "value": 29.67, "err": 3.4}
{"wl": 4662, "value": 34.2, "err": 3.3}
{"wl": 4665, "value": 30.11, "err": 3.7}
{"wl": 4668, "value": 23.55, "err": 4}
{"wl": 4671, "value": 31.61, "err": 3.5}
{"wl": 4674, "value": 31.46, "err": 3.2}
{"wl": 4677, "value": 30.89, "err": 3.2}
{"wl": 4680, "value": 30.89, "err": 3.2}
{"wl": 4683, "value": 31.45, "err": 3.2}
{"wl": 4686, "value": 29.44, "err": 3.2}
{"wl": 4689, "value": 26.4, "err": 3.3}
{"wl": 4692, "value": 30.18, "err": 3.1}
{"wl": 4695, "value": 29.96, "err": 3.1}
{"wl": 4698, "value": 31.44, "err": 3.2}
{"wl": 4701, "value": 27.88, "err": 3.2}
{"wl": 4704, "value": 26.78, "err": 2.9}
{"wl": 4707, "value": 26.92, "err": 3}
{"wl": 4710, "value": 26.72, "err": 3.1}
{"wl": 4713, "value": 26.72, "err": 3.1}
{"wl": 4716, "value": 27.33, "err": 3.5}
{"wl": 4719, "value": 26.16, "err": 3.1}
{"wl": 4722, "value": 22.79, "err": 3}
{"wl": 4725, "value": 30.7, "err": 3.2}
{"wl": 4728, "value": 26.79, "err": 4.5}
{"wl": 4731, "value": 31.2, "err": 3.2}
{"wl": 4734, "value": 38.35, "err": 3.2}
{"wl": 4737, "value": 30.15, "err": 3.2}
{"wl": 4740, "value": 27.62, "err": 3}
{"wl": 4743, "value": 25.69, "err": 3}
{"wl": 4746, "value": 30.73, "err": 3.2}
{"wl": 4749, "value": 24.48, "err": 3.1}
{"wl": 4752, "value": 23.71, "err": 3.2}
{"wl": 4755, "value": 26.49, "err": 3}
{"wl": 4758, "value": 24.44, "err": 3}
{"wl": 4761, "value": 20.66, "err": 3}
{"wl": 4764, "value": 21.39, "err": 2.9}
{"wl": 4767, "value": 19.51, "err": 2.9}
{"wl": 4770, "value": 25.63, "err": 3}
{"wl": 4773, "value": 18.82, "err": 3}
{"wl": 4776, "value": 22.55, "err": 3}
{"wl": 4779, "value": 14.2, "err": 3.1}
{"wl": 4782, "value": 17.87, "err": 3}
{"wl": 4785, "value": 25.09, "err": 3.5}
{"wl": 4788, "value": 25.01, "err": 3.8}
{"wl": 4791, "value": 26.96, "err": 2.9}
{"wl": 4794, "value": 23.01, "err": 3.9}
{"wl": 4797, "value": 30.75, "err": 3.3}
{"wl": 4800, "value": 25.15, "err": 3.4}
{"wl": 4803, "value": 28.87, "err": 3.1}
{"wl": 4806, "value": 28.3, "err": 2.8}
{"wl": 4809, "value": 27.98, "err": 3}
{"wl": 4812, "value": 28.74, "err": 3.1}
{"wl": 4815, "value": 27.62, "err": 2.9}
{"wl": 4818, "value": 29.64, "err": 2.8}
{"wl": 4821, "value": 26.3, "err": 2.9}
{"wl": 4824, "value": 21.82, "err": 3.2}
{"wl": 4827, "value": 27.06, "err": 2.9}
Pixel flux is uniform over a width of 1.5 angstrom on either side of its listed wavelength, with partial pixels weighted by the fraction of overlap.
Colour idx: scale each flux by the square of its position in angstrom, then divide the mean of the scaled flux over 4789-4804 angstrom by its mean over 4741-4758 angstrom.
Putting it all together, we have 1.0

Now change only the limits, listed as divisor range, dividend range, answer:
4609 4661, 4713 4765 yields 0.96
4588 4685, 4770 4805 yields 0.86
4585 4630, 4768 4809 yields 0.90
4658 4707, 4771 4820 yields 0.89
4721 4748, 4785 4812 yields 0.94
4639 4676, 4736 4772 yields 0.88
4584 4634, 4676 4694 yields 1.07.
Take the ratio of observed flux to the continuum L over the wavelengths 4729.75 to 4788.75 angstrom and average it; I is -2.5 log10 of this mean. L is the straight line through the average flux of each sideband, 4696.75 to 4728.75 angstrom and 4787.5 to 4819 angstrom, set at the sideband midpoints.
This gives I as 0.114 mag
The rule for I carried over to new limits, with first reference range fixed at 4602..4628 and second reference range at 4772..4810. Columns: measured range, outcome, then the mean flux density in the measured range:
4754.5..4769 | 0.13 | 22.3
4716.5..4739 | -0.12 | 29.3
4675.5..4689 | -0.09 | 30.2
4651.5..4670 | -0.03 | 29.4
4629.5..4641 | 0.02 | 28.7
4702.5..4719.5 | 0.00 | 26.8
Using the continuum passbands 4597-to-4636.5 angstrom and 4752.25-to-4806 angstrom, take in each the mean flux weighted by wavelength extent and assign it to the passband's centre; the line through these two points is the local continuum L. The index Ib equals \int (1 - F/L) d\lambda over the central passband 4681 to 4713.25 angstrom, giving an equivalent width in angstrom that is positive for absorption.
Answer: -2.8 angstrom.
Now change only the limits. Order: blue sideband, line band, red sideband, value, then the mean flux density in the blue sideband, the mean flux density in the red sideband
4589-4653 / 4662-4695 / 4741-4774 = -3.7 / 28.9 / 23.9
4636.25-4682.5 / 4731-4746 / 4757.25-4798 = -3.5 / 29.5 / 22.4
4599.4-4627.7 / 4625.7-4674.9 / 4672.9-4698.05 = 0.9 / 29.3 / 30.1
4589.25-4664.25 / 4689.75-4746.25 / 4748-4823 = -4.5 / 29.2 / 24.5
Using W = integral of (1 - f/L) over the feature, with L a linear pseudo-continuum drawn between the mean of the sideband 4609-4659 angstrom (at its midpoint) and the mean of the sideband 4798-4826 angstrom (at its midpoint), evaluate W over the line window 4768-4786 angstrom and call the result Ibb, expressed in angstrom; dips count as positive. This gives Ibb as 4.6 angstrom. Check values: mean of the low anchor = 29.4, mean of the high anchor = 27.2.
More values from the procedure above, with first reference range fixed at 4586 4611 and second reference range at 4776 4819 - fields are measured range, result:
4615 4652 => -2.1 angstrom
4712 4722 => 0.1 angstrom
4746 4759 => 0.3 angstrom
